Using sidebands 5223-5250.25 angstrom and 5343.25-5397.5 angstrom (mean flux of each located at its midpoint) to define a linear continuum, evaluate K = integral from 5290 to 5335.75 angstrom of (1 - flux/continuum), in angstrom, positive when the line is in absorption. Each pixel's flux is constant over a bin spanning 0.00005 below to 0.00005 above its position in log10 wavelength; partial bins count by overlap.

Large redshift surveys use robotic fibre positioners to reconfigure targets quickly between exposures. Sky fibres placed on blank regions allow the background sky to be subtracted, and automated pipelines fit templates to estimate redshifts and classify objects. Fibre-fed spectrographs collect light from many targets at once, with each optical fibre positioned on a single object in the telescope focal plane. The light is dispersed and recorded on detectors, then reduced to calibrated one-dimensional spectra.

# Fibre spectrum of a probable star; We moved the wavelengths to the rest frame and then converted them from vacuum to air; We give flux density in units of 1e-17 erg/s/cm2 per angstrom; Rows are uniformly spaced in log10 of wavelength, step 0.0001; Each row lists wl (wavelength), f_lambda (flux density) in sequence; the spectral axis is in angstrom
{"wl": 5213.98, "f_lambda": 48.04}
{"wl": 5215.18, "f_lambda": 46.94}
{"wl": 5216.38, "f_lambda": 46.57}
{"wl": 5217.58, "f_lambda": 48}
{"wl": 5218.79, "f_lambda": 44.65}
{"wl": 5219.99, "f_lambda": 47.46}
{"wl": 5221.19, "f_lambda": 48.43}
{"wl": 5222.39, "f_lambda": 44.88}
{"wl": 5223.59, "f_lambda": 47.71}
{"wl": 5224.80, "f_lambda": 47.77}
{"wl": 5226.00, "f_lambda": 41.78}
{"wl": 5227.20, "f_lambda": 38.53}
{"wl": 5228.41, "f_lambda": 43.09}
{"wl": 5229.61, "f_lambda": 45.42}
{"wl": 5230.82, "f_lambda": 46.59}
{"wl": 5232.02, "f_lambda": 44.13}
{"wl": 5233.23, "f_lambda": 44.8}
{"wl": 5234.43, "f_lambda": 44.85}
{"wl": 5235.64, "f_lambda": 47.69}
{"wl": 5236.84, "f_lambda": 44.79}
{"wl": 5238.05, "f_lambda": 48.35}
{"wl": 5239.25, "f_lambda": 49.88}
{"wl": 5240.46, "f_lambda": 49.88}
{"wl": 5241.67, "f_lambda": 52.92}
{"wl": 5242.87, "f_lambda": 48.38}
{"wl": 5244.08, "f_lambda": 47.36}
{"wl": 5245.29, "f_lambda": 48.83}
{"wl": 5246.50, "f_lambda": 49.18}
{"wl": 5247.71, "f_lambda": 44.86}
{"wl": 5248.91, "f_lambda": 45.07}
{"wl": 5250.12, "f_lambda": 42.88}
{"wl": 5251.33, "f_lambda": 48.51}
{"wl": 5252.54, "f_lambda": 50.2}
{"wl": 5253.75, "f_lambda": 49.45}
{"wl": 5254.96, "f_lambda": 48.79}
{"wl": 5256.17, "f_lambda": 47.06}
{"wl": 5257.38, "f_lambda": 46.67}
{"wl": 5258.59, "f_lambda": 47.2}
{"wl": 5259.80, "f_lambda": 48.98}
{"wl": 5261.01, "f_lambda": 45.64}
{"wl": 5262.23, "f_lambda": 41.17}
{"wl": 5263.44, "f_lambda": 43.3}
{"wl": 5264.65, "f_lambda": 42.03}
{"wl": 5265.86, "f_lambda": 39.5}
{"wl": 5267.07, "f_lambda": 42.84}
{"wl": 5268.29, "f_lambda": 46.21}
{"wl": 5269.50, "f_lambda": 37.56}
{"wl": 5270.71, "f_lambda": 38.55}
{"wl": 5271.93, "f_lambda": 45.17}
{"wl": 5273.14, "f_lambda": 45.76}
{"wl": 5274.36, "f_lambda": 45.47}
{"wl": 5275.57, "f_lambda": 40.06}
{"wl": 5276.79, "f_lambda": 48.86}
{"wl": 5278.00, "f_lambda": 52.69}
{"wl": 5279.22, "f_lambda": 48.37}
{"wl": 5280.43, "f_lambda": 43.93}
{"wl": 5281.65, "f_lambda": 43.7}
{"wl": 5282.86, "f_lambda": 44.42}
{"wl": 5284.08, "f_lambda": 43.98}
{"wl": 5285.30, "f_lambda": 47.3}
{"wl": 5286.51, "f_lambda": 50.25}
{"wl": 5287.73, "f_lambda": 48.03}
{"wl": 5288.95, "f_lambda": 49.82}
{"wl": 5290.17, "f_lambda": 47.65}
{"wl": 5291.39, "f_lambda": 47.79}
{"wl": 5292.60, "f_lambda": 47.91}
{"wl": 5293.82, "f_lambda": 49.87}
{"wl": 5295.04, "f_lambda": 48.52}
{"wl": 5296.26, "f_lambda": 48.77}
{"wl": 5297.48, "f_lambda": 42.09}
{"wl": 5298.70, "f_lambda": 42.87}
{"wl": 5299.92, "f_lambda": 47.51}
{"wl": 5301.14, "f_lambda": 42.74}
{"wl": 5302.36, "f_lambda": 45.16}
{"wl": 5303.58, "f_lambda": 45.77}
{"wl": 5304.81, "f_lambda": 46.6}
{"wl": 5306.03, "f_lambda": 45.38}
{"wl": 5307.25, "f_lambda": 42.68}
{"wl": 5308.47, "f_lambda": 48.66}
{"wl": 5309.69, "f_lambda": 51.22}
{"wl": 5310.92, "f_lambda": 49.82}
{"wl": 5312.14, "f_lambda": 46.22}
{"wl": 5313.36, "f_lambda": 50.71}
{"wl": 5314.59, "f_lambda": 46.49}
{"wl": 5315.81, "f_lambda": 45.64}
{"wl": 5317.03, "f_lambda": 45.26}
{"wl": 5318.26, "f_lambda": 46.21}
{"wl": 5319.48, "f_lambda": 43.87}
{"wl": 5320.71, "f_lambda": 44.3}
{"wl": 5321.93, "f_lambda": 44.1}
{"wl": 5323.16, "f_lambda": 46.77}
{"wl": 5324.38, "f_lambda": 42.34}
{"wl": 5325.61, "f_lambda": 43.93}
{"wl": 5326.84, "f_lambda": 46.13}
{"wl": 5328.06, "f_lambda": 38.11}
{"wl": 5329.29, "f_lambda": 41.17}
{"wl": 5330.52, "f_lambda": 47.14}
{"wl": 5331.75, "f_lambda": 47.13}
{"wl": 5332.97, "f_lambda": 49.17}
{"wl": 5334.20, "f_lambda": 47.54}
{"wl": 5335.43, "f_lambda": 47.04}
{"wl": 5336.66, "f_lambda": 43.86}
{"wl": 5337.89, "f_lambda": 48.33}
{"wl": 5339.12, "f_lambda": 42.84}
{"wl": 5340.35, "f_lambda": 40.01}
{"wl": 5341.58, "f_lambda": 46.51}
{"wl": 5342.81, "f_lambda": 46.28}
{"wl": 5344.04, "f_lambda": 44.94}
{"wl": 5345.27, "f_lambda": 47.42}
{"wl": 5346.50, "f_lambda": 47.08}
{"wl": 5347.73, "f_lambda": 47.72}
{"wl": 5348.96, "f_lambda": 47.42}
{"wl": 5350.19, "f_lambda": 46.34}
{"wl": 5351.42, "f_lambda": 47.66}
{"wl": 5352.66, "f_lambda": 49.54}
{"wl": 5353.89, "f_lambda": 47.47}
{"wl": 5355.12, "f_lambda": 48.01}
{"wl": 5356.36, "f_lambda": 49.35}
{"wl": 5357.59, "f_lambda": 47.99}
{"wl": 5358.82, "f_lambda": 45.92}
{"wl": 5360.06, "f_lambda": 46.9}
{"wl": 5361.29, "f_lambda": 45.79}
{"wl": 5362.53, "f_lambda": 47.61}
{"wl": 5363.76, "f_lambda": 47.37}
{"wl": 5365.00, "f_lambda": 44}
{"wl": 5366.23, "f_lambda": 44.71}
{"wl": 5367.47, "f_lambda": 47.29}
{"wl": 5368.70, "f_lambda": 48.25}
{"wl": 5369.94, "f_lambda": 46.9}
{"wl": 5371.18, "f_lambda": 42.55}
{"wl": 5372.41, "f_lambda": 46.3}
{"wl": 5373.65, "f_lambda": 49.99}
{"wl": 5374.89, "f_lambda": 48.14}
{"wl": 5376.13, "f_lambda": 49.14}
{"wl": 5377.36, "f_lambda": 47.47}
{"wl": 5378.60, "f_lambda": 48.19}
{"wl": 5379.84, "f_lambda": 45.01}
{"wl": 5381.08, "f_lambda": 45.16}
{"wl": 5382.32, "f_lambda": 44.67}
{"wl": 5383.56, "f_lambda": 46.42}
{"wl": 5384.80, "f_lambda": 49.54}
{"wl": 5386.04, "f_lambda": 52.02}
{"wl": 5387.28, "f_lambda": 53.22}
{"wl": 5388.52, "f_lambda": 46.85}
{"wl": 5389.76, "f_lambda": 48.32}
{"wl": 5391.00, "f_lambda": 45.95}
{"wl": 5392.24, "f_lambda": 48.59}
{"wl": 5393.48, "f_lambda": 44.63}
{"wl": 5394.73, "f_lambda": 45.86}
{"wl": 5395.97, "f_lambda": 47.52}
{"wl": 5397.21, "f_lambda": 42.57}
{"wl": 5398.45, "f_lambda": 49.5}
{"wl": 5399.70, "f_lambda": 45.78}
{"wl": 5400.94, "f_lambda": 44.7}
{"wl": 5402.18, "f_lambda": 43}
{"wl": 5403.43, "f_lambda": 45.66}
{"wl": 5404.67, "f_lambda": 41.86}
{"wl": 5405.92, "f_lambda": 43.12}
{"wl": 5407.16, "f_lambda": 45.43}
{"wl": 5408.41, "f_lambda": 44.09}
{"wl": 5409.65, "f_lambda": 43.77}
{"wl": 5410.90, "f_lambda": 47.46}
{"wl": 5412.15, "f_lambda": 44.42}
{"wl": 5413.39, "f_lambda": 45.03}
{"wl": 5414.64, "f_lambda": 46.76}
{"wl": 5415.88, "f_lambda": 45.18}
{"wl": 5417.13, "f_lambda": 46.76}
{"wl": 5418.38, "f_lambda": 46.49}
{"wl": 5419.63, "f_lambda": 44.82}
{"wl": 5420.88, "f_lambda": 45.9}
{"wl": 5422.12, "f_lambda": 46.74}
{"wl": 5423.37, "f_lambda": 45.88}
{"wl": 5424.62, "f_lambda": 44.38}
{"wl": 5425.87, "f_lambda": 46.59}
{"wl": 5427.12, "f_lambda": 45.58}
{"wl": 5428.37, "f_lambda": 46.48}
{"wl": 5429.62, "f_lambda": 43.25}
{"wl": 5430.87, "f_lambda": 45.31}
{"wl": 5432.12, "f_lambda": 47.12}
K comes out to 0.8 angstrom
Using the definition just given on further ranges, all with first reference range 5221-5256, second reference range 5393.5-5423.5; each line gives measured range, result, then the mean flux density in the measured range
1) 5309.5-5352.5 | 0.06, 45.9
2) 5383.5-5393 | -0.72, 49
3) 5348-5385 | -1.09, 47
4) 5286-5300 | -0.40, 47.6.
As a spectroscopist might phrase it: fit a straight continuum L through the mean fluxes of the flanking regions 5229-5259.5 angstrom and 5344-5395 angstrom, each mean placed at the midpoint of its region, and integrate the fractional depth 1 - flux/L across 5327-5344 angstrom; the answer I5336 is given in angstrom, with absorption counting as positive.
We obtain 0.81 angstrom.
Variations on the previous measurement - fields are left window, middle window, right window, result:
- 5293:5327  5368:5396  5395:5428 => -1.1 angstrom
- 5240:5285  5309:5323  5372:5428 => -0.2 angstrom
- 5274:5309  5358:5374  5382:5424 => 0.0 angstrom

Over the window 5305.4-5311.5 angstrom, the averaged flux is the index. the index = 47.5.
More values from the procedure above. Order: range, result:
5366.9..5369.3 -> 47.9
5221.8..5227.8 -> 44.1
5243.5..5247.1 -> 48.4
